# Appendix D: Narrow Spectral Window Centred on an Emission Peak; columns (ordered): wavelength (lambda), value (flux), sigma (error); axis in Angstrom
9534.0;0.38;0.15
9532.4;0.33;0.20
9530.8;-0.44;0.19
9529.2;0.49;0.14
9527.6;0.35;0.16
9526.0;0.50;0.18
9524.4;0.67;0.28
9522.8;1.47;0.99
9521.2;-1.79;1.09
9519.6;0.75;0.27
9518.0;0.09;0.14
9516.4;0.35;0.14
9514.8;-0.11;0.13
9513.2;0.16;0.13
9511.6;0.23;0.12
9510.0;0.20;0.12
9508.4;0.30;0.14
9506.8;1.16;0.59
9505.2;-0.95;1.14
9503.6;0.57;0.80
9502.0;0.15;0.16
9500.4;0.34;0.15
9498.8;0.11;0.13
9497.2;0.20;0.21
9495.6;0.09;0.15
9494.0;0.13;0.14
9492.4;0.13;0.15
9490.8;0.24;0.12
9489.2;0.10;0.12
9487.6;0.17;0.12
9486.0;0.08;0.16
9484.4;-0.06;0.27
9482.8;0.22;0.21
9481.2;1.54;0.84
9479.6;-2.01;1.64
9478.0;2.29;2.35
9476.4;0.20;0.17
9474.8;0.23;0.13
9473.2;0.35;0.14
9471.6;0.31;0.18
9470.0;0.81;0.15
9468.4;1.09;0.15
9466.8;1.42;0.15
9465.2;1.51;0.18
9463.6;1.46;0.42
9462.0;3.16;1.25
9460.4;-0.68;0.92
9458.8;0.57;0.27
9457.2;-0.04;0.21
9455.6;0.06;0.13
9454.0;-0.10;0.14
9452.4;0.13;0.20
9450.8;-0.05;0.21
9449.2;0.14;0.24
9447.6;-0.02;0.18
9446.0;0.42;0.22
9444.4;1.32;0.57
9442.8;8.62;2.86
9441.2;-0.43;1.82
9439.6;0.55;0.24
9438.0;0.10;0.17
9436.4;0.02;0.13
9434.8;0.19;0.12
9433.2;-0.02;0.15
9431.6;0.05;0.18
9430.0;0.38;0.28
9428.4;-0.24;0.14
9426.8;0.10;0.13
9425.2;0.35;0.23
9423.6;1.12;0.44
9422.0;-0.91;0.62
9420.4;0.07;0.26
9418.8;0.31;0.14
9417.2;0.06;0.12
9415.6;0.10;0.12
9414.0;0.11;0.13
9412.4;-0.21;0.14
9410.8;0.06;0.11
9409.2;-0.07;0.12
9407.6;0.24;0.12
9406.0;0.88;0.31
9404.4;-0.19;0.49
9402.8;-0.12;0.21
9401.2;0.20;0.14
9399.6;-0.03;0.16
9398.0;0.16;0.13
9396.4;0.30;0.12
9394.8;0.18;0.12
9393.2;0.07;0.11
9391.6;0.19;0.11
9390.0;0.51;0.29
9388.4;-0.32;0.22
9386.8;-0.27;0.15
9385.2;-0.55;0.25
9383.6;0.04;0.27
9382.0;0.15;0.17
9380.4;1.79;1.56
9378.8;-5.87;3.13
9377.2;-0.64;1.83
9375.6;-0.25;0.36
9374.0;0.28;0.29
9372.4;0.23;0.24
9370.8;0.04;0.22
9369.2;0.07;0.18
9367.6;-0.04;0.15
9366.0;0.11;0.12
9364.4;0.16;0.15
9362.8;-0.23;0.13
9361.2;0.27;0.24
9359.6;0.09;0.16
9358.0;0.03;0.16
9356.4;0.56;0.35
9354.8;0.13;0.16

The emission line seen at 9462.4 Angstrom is H-gamma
